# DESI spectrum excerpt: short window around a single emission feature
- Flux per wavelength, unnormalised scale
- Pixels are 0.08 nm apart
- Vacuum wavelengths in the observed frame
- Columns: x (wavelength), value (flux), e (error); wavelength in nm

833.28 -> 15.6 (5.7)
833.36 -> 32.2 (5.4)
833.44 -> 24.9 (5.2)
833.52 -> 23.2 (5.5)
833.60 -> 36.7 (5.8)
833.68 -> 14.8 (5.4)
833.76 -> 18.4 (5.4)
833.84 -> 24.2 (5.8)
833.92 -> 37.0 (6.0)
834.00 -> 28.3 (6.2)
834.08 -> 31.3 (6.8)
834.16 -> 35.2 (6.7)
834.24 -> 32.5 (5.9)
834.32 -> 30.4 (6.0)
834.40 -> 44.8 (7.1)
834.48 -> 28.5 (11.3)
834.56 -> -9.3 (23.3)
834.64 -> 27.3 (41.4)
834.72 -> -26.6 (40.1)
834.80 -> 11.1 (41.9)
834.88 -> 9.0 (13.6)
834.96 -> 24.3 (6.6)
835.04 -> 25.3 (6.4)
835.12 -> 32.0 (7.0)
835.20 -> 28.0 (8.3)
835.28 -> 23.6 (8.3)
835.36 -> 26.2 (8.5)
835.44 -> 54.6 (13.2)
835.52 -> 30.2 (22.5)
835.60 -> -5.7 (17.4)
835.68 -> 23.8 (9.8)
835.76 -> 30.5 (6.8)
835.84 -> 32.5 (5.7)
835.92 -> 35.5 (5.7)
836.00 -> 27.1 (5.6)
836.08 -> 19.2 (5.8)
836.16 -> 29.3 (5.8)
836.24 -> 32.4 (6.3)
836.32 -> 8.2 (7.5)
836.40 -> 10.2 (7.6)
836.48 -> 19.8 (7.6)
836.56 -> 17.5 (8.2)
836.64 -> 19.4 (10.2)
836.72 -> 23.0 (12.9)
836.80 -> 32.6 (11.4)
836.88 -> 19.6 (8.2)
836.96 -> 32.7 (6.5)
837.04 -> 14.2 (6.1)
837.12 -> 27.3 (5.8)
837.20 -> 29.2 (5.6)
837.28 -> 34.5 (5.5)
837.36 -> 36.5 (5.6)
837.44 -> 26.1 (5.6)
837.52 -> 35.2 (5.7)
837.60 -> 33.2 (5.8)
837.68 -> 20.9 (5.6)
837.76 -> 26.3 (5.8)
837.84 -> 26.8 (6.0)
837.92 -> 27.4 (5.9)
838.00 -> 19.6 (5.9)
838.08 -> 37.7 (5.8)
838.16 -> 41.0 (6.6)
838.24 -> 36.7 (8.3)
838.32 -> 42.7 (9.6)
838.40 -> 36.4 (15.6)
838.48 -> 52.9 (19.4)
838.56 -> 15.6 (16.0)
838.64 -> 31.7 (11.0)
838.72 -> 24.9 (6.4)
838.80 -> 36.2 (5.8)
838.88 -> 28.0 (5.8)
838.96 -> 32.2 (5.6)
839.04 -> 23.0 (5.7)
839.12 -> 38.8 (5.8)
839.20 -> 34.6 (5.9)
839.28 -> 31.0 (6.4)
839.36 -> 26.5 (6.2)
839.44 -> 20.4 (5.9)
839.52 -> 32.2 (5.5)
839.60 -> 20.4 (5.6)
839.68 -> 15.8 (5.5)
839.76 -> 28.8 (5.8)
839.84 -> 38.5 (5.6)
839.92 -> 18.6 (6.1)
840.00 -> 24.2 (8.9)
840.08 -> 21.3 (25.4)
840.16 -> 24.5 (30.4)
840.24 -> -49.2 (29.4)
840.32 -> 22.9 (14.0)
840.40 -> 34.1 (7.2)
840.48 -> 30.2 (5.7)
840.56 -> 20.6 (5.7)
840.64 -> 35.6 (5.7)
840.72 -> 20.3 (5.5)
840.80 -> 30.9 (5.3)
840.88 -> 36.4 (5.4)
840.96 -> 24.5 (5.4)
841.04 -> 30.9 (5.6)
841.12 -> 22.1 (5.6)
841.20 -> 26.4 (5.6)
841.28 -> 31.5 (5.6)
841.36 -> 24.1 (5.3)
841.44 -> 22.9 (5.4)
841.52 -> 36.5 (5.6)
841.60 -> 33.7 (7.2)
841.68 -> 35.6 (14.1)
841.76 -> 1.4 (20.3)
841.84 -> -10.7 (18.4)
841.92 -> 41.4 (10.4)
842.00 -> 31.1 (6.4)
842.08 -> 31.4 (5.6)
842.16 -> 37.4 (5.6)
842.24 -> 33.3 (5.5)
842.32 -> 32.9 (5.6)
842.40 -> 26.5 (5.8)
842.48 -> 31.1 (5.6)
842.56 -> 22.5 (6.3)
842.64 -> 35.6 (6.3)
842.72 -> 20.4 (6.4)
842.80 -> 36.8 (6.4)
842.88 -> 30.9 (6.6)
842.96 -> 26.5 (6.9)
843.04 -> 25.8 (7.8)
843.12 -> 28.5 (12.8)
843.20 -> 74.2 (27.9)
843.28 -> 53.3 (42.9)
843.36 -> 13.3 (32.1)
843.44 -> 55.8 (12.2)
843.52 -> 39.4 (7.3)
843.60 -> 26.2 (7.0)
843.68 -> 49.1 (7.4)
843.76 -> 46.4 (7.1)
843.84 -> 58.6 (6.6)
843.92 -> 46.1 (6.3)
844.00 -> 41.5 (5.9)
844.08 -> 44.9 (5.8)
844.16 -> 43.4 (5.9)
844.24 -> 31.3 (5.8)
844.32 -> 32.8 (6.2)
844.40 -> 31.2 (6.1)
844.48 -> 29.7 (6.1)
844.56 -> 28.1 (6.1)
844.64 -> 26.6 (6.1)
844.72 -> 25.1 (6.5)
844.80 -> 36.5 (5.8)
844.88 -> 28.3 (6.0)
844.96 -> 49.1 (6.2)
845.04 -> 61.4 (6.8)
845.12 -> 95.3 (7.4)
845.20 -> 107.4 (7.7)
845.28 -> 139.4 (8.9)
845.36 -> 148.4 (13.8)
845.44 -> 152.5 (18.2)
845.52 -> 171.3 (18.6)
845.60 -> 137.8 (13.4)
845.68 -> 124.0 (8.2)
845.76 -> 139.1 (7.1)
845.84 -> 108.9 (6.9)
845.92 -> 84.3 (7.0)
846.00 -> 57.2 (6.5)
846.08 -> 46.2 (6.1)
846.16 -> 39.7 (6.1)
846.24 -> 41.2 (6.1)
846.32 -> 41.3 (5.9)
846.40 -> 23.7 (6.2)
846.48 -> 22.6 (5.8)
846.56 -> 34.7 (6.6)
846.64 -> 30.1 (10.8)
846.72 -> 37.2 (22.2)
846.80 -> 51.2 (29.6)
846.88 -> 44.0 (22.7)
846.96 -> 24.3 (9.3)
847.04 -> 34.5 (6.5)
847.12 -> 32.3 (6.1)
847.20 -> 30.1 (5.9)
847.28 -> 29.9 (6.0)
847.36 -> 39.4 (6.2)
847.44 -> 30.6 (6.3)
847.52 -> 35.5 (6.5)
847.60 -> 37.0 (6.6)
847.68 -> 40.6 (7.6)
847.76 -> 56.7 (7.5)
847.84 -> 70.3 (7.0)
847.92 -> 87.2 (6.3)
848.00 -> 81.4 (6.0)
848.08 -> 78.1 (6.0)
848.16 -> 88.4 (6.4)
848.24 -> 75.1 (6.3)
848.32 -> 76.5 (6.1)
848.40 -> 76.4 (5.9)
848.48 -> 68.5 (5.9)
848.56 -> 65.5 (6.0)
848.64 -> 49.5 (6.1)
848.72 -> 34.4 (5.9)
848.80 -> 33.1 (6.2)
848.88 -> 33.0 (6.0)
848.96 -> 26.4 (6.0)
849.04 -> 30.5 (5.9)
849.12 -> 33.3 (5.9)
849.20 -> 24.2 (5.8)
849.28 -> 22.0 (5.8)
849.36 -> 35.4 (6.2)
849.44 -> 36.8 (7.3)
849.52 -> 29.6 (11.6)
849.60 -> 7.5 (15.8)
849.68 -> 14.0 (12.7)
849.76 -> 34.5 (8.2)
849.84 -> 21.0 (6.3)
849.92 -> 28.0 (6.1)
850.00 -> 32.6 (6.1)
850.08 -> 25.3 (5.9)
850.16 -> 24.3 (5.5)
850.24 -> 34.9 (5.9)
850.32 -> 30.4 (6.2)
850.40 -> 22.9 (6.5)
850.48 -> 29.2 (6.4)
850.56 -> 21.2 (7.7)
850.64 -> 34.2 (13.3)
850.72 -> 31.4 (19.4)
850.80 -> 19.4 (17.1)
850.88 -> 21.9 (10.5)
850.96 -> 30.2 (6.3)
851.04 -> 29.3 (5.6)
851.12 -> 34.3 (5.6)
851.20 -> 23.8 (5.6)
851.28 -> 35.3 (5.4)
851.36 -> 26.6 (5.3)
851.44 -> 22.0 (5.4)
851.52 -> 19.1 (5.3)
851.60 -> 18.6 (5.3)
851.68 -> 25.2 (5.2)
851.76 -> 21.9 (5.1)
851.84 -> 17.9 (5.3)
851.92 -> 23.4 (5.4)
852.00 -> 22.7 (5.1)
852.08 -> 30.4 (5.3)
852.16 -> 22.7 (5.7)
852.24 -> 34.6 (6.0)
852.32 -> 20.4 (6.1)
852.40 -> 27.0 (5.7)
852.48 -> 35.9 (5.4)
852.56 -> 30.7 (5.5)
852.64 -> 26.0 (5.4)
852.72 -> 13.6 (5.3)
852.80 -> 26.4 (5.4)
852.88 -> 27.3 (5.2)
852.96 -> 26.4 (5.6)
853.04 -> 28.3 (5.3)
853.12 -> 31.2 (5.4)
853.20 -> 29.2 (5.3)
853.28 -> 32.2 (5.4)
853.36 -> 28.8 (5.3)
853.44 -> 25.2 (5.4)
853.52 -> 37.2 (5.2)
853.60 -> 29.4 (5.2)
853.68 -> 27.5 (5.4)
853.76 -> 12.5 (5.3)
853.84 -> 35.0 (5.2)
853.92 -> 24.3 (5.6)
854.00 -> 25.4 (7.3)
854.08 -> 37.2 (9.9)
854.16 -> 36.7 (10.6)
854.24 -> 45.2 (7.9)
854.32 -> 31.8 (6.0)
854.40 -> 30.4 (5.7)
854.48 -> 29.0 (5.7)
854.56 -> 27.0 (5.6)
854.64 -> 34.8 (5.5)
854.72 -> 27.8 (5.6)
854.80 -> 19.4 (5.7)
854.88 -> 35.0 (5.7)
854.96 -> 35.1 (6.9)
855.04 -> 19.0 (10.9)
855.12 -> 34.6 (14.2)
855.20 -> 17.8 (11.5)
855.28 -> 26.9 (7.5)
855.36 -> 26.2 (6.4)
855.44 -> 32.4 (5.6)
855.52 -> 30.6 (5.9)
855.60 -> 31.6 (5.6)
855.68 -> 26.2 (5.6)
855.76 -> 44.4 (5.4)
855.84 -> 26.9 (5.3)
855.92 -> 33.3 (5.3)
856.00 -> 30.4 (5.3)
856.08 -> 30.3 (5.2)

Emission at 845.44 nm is H-alpha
